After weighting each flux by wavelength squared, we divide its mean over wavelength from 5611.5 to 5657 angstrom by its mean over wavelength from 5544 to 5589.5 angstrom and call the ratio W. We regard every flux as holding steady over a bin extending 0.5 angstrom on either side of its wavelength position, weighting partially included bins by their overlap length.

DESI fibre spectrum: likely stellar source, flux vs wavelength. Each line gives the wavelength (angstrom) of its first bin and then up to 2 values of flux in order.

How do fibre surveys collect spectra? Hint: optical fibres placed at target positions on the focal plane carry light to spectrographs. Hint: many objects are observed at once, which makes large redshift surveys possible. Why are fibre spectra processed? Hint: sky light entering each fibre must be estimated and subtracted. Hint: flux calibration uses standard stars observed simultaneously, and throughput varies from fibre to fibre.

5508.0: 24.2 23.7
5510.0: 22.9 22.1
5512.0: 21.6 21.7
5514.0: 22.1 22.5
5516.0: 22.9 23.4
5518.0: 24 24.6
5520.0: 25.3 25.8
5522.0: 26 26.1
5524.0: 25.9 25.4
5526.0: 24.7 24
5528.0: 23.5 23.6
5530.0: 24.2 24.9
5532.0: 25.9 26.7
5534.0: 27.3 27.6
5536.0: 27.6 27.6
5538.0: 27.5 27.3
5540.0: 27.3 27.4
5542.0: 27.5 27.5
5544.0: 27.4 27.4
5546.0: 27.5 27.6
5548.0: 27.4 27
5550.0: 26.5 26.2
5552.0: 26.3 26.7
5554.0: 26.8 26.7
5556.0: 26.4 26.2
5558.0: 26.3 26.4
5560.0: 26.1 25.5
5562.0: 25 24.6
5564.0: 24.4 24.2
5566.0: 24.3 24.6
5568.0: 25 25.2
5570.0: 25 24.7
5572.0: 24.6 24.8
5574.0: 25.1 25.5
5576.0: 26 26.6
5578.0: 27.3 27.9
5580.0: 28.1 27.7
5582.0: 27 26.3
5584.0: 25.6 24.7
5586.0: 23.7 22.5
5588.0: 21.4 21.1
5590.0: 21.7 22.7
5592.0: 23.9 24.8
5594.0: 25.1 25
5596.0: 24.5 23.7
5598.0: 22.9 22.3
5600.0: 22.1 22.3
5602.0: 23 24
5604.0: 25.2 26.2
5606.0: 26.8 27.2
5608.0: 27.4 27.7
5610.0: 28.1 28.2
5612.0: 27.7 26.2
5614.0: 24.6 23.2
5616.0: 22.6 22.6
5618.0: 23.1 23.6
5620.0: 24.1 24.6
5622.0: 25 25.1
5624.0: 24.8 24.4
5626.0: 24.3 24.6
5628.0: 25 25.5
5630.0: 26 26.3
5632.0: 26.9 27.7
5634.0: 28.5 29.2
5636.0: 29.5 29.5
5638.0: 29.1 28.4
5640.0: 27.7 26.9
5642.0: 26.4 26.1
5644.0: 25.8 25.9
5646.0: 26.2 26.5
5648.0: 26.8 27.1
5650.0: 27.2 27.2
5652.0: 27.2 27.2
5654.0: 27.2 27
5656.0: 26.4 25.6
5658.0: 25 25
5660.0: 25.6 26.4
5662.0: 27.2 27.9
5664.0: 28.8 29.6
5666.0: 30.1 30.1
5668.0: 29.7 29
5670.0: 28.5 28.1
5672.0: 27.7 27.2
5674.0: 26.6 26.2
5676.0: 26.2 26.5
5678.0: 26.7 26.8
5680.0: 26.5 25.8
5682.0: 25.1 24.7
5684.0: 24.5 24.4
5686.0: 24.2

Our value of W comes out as 1.04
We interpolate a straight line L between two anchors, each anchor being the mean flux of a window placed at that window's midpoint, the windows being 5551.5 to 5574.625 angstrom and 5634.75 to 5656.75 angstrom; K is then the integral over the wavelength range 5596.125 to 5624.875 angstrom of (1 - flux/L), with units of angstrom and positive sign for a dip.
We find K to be 1.8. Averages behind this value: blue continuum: 25.4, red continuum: 27.3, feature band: 24.8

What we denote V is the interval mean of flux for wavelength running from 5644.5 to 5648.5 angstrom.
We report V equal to 26.3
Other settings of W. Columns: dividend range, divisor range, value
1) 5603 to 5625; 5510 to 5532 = 1.09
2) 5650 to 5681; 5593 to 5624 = 1.12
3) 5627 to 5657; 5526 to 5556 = 1.06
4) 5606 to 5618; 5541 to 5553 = 0.98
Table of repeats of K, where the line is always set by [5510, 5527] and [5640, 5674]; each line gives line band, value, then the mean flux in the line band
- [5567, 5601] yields 1.14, 24.6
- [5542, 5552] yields -1.01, 27.1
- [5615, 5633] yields 1.22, 24.7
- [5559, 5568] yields 0.03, 24.9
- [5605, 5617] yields -0.01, 26.2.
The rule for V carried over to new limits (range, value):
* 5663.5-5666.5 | 29.5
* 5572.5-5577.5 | 25.6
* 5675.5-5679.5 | 26.6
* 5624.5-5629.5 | 24.8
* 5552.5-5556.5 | 26.6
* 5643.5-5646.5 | 26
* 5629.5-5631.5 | 26.1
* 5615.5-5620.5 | 23.2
